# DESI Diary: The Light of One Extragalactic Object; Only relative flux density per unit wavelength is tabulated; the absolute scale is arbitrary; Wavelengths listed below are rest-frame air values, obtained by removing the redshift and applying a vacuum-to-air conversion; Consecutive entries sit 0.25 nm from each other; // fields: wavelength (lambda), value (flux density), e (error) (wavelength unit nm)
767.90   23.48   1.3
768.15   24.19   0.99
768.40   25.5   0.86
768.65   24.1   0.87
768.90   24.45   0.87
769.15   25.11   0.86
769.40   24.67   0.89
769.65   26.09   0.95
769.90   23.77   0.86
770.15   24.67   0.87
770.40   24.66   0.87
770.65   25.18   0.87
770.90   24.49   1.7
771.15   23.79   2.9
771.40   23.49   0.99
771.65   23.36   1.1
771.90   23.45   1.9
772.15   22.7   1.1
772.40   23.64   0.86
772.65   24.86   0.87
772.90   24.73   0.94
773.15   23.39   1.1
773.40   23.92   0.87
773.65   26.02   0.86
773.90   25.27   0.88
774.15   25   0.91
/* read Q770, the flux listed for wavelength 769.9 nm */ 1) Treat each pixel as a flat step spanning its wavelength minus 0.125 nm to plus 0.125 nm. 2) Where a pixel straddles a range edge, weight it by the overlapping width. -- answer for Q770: 23.77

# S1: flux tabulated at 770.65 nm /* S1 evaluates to 25.18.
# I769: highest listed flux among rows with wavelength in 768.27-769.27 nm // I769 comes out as 25.5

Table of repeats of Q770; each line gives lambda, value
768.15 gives 24.19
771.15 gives 23.79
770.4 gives 24.66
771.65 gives 23.36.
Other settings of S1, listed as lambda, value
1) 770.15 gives 24.67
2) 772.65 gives 24.86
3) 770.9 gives 24.49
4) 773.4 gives 23.92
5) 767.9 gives 23.48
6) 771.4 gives 23.49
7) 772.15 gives 22.7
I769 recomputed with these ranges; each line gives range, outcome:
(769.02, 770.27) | 26.09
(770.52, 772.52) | 25.18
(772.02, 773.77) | 26.02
